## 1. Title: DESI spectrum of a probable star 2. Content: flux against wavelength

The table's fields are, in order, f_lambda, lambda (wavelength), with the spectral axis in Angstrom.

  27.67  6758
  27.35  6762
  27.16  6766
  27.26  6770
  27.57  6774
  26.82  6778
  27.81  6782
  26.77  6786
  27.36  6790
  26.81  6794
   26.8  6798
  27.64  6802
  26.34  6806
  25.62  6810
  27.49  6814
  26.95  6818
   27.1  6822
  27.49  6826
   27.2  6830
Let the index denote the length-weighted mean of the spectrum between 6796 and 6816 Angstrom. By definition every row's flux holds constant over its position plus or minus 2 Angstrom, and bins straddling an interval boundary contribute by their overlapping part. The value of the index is 26.8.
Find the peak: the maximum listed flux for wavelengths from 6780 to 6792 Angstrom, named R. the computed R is 27.81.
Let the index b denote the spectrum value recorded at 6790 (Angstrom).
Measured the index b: 27.36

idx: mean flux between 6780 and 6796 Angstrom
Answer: 27.2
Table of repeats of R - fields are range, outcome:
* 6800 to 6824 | 27.64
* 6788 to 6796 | 27.36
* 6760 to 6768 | 27.35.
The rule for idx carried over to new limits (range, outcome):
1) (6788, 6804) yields 27.2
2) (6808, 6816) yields 26.6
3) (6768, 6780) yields 27.2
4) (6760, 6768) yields 27.3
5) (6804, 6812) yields 26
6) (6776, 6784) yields 27.3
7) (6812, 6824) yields 27.2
